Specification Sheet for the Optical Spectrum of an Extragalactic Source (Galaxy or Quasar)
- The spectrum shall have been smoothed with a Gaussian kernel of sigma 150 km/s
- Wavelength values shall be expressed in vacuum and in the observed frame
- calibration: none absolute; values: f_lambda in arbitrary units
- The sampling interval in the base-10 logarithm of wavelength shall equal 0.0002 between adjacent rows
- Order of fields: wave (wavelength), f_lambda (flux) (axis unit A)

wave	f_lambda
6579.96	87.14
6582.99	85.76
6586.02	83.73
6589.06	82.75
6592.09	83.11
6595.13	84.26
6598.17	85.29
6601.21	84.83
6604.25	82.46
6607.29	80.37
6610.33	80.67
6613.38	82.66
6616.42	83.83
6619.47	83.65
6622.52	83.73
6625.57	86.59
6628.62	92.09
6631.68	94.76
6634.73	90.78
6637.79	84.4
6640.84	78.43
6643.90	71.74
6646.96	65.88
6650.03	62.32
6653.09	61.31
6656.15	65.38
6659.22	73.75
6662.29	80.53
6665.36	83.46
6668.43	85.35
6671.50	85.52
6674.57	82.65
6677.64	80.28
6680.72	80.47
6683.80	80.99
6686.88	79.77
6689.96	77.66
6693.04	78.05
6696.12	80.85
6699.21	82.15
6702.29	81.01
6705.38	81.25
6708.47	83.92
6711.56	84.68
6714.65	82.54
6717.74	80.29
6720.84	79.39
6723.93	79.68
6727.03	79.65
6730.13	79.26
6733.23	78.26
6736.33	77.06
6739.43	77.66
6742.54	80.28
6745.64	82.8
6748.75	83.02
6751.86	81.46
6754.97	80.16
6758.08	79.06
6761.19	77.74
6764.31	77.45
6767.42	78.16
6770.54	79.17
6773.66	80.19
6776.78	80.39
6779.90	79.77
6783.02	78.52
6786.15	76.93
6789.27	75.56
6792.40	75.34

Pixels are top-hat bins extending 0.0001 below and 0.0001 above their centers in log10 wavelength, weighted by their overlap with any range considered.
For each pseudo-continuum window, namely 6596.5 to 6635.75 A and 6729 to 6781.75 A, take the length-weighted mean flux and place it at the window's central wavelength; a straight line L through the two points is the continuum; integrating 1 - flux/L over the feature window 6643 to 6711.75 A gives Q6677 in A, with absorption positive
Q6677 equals 4.2 A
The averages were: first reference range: 85.5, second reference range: 79.5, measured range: 77.7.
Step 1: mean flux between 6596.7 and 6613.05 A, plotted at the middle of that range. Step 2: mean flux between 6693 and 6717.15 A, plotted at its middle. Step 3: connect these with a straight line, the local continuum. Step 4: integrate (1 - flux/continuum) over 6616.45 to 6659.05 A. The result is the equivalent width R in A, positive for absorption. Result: 2.0 A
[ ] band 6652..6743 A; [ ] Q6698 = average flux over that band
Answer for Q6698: 79.5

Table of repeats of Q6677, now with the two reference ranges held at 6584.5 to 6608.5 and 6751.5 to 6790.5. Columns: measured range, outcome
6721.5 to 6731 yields 0.0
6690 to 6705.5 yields 0.1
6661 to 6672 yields -0.3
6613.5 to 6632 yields -0.9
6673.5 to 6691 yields 0.2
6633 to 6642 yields -0.3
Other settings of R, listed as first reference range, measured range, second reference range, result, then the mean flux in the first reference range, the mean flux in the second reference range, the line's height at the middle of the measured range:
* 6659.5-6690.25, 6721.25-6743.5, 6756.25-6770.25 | 0.2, 81.5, 78.2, 79.4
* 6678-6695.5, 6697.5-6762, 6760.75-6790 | -1.3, 79.5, 78.5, 79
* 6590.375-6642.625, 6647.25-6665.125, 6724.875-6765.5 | 2.9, 84.8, 79.5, 83.1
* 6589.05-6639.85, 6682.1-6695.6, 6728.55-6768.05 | 0.4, 85.1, 79.4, 82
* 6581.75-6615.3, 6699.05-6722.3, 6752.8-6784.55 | -0.4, 83.3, 79.1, 80.5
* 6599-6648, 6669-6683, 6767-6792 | -0.1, 83.1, 78.4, 81.6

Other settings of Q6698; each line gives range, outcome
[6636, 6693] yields 76.8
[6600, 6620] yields 82.6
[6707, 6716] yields 83.8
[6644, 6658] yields 64.7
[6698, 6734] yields 81.1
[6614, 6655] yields 79.9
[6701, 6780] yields 80.2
